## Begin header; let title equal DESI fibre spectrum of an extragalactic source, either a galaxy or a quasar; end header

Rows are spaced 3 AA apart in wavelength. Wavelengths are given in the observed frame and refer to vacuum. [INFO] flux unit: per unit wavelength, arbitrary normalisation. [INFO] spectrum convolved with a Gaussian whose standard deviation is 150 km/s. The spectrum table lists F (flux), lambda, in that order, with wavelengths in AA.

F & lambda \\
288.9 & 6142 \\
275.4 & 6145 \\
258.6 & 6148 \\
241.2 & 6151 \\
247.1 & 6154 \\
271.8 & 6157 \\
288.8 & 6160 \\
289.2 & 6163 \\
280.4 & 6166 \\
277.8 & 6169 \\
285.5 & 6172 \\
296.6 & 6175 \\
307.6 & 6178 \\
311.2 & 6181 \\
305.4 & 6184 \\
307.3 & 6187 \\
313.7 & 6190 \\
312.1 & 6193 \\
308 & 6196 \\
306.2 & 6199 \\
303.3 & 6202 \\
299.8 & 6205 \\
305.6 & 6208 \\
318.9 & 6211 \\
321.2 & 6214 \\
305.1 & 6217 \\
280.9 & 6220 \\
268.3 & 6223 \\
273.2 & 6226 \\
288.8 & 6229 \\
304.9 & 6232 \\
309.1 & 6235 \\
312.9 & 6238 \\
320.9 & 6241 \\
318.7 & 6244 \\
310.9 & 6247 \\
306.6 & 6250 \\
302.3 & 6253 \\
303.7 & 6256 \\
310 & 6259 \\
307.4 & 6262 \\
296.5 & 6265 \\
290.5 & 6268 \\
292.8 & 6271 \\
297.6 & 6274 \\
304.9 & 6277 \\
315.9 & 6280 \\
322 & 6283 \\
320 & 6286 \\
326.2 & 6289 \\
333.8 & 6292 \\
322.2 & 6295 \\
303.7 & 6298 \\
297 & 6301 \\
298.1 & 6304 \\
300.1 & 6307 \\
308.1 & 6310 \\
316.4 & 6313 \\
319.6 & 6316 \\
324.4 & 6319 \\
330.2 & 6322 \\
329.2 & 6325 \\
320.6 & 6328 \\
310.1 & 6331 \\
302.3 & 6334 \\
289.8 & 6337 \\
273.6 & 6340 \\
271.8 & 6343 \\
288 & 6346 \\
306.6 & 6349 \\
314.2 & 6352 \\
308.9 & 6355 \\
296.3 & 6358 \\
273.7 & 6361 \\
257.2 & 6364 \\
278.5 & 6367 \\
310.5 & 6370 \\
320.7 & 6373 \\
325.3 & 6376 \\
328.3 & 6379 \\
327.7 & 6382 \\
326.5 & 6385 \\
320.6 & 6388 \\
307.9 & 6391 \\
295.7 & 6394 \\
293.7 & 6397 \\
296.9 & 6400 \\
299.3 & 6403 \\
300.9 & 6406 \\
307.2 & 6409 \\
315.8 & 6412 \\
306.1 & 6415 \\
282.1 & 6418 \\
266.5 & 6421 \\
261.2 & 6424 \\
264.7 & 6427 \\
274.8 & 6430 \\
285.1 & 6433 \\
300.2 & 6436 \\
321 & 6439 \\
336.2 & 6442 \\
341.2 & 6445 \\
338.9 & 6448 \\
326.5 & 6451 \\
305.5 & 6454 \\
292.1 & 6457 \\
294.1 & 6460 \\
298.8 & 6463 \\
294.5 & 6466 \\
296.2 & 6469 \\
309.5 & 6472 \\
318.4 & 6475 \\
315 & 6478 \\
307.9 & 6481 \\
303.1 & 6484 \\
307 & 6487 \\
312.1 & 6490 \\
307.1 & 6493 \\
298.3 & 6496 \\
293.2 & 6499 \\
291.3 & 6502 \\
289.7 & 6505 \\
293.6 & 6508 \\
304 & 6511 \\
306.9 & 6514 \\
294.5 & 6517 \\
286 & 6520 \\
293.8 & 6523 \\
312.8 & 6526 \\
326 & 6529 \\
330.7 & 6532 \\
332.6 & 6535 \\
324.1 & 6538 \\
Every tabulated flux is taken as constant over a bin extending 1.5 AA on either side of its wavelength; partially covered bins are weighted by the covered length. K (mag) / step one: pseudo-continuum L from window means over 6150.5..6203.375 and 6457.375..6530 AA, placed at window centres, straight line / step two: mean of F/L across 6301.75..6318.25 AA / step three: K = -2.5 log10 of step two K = -0.04 mag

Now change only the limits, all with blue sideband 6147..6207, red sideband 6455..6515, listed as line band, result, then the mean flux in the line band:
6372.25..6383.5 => -0.10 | 326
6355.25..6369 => 0.06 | 281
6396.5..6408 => 0.00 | 298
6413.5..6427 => 0.08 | 277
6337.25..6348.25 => 0.06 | 281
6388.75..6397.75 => -0.01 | 301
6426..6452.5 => -0.04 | 311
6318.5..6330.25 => -0.10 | 325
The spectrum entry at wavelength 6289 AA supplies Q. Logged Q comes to 326.2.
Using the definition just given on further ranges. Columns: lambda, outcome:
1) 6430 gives 274.8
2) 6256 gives 303.7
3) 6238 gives 312.9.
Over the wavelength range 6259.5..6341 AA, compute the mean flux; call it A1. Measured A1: 310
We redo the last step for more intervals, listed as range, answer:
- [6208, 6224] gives 300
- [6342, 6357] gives 299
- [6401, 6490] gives 303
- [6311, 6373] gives 302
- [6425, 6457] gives 308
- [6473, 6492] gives 310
